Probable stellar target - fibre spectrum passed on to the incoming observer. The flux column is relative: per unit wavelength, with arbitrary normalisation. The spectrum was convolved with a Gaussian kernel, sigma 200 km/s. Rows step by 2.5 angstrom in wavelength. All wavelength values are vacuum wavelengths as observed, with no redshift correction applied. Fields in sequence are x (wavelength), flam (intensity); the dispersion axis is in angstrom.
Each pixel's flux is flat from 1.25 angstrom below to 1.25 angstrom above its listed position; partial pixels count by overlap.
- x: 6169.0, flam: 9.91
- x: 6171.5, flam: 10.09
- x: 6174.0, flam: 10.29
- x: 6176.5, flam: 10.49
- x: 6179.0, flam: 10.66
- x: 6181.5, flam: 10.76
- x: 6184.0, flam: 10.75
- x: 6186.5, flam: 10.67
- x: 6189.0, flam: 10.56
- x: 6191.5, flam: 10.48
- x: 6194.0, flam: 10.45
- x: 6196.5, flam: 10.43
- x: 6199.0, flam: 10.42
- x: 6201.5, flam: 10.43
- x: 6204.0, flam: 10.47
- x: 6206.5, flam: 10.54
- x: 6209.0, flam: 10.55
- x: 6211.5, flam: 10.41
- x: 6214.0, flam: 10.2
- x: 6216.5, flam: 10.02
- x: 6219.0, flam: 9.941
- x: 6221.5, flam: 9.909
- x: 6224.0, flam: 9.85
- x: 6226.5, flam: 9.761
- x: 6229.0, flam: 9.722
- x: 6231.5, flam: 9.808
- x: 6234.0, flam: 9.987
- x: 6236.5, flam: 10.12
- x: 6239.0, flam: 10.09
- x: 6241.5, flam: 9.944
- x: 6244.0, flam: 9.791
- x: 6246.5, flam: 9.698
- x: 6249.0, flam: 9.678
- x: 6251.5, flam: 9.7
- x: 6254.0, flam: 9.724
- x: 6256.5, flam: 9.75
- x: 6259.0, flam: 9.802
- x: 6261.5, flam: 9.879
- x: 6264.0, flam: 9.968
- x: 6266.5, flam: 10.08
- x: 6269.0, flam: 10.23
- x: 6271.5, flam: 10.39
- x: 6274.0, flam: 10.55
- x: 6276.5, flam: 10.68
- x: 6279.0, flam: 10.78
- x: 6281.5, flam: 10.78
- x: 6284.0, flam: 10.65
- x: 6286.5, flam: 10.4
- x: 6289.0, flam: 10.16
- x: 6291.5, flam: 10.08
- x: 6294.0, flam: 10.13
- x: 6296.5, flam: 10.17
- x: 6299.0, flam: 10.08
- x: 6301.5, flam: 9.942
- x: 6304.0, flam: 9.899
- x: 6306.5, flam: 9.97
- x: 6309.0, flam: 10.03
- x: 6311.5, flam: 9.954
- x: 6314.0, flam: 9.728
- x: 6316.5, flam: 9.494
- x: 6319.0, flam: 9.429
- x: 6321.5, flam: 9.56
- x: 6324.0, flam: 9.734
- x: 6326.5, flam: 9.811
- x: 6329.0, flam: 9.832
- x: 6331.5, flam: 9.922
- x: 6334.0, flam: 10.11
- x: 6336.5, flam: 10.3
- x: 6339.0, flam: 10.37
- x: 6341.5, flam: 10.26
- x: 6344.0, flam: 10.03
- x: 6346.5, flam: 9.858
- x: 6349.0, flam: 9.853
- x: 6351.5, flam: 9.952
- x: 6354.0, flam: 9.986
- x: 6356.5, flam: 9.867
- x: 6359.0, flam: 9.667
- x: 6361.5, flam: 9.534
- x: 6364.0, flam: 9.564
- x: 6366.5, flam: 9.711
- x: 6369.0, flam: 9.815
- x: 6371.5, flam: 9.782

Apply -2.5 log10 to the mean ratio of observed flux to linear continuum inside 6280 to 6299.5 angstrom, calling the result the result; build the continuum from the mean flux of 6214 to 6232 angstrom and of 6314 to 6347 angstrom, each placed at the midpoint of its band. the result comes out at -0.05 mag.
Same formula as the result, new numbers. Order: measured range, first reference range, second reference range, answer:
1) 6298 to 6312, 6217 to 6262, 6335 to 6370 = -0.010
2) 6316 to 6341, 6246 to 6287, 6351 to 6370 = 0.001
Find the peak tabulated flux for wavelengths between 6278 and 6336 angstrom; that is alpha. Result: 10.78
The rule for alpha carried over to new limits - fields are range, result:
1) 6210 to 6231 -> 10.41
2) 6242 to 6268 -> 10.08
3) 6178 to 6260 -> 10.76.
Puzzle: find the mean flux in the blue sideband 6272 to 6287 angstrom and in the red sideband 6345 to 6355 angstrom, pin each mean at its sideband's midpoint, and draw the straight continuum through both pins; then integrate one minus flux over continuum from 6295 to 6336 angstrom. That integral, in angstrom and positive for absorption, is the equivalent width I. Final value 1.6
